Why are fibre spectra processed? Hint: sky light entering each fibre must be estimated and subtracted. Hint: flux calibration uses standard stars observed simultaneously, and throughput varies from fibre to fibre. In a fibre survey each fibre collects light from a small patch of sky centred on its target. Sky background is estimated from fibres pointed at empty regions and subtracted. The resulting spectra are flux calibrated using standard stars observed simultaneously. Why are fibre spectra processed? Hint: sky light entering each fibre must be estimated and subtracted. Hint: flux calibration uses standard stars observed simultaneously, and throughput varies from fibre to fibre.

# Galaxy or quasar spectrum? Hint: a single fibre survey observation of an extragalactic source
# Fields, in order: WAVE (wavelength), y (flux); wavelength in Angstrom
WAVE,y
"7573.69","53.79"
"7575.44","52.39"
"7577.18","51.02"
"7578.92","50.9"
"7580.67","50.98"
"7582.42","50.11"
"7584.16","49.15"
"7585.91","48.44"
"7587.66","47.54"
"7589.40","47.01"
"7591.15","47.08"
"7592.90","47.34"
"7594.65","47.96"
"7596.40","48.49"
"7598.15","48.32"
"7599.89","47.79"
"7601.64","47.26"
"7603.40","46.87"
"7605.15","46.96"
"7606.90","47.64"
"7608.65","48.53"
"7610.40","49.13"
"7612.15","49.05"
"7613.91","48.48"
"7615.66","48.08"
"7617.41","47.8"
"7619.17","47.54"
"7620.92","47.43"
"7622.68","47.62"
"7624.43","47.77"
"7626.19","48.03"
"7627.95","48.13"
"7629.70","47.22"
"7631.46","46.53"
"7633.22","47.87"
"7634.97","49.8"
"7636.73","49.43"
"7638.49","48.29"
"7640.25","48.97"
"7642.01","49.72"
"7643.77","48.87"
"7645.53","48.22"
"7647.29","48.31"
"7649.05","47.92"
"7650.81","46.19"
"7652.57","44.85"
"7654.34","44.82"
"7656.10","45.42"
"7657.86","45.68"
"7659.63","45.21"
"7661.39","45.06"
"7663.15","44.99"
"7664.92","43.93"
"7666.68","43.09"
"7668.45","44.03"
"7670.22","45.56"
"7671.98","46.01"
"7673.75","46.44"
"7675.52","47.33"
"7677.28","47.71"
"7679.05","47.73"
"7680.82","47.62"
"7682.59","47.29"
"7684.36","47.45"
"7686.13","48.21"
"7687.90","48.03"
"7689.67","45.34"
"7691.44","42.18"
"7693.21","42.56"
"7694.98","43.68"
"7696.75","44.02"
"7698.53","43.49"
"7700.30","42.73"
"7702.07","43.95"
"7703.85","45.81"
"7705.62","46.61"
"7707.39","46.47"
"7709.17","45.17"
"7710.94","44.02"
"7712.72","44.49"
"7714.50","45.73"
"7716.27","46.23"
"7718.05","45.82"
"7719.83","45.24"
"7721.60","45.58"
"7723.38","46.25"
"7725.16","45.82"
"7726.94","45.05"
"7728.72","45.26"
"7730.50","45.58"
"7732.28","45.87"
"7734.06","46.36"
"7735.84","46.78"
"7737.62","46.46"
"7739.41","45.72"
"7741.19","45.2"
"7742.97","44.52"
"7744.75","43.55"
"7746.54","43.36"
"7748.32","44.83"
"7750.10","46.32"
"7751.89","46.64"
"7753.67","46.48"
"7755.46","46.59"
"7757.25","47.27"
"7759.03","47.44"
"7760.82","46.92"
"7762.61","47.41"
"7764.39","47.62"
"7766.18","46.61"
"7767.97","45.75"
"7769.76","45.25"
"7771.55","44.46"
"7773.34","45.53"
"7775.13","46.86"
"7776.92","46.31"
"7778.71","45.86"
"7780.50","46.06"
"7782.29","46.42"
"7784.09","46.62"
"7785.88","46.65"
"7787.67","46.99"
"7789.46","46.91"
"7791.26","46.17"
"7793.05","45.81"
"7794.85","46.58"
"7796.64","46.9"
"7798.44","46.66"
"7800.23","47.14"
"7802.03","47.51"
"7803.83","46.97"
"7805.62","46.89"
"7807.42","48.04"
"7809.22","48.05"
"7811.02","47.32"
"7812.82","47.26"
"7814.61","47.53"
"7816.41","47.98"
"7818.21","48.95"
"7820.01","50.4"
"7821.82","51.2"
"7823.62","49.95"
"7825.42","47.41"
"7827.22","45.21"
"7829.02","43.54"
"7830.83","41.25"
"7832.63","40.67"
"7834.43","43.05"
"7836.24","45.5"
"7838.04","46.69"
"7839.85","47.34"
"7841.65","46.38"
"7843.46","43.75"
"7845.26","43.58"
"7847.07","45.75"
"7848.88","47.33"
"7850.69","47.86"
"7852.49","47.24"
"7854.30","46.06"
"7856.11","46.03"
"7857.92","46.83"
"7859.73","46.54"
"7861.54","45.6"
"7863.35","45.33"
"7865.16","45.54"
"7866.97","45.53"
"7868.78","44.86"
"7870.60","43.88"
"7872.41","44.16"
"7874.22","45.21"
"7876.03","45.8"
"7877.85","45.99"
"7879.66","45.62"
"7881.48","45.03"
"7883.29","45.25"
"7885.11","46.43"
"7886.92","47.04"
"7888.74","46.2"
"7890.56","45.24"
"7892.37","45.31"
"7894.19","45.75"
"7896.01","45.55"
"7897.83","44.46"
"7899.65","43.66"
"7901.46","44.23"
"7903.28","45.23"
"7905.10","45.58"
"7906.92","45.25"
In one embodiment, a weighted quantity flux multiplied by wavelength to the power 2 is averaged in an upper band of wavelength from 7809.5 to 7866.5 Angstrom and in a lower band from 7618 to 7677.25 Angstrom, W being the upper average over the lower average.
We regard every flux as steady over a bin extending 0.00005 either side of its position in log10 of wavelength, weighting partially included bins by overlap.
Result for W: 1.04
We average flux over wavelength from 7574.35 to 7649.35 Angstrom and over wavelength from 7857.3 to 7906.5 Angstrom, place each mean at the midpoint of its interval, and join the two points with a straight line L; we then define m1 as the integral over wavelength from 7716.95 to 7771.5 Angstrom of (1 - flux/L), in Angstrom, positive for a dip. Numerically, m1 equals 1.2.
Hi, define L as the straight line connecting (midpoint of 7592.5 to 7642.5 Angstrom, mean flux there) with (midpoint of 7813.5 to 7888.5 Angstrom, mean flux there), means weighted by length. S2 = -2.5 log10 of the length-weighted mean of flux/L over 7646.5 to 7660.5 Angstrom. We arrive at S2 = 0.04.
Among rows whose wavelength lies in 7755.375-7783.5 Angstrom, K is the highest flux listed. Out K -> 47.62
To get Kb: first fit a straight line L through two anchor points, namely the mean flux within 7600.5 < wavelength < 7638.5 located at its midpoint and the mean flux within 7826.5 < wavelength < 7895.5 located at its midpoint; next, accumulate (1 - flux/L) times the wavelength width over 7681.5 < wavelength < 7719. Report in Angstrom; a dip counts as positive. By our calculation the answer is 1.5 Angstrom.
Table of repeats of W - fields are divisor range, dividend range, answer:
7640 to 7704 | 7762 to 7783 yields 1.03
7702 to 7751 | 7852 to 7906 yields 1.04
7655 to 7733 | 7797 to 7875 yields 1.06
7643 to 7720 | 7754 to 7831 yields 1.06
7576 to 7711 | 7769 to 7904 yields 1.03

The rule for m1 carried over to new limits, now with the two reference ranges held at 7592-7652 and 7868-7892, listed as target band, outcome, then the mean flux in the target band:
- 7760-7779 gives 0.13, 46.2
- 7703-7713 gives 0.36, 45.5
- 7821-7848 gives 0.29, 45.4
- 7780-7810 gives -0.36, 46.8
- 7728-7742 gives 0.29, 45.9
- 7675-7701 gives 0.92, 45.7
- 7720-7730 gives 0.30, 45.6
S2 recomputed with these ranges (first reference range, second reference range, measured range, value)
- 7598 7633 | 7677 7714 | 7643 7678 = 0.011 mag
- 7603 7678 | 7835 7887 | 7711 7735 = 0.024 mag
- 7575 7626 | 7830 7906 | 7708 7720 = 0.044 mag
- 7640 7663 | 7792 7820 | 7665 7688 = 0.008 mag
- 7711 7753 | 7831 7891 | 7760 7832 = -0.031 mag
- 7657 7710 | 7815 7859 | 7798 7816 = -0.030 mag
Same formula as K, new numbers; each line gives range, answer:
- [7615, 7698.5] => 49.8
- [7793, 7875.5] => 51.2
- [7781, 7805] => 47.51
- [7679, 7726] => 48.21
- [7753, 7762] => 47.44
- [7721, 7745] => 46.78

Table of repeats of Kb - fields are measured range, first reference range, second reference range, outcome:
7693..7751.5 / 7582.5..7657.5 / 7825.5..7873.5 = 1.9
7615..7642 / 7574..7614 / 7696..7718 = -0.3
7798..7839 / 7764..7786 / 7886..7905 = -0.8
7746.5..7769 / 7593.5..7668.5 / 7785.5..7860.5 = 0.1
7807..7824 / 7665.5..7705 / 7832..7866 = -1.1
